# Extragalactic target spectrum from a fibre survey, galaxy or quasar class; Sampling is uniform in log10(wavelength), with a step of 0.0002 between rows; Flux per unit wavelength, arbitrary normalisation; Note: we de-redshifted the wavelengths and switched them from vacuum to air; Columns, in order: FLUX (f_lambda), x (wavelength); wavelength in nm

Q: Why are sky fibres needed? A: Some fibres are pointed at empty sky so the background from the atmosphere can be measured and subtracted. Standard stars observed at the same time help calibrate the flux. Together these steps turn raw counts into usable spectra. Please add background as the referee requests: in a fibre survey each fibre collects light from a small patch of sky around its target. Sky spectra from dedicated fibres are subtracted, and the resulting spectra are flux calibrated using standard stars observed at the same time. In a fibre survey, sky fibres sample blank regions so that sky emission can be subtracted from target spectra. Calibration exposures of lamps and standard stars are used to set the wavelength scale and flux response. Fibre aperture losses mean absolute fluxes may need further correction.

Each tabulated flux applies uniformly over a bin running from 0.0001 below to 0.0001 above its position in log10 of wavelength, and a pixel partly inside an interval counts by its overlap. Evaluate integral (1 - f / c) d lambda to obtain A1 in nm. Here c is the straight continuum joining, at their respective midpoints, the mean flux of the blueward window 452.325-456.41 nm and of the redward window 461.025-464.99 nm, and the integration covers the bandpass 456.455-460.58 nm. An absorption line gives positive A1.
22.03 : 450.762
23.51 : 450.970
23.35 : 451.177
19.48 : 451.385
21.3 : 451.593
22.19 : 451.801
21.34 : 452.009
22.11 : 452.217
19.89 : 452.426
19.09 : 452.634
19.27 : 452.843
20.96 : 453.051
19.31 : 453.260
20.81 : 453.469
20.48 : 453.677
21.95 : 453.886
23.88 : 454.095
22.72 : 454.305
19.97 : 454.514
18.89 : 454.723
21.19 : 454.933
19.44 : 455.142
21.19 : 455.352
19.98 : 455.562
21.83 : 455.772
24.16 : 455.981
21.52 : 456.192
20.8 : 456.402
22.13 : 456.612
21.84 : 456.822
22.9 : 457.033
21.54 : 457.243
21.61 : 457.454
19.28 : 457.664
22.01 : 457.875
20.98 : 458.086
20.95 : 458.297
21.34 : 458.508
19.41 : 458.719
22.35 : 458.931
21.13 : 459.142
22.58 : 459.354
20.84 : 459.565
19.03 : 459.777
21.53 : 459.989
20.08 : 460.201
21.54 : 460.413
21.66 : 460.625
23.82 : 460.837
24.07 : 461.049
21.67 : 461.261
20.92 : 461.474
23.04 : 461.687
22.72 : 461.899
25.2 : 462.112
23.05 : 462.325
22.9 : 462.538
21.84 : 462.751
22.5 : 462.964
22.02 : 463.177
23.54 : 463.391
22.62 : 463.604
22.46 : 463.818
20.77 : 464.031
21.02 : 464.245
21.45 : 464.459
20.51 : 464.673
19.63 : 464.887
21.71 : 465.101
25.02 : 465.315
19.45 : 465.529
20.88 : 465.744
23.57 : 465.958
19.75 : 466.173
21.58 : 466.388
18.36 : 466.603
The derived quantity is 0.05 nm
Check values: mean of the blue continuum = 20.9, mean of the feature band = 21.2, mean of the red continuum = 22.2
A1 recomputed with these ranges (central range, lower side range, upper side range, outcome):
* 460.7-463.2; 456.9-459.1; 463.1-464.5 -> -0.123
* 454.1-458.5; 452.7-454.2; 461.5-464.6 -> 0.011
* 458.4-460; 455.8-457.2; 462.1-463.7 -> 0.104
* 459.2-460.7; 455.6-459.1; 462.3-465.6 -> 0.044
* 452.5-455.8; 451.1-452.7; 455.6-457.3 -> 0.139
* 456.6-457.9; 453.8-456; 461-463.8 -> 0.010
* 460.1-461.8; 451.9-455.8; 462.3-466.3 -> -0.052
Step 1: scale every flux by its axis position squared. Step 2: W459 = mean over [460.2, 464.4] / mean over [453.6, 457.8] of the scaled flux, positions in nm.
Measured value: 1.08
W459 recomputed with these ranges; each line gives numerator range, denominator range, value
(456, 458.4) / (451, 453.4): 1.06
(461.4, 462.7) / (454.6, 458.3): 1.11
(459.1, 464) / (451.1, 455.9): 1.10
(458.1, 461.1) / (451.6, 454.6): 1.05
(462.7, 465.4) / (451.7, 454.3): 1.09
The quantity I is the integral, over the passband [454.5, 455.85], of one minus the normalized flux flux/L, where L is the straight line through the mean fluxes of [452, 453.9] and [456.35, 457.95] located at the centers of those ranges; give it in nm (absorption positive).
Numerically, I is 0.04 nm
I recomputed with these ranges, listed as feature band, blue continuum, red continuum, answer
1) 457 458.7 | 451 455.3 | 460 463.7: 0.049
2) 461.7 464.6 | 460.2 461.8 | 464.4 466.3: -0.089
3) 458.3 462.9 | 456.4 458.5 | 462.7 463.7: 0.026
